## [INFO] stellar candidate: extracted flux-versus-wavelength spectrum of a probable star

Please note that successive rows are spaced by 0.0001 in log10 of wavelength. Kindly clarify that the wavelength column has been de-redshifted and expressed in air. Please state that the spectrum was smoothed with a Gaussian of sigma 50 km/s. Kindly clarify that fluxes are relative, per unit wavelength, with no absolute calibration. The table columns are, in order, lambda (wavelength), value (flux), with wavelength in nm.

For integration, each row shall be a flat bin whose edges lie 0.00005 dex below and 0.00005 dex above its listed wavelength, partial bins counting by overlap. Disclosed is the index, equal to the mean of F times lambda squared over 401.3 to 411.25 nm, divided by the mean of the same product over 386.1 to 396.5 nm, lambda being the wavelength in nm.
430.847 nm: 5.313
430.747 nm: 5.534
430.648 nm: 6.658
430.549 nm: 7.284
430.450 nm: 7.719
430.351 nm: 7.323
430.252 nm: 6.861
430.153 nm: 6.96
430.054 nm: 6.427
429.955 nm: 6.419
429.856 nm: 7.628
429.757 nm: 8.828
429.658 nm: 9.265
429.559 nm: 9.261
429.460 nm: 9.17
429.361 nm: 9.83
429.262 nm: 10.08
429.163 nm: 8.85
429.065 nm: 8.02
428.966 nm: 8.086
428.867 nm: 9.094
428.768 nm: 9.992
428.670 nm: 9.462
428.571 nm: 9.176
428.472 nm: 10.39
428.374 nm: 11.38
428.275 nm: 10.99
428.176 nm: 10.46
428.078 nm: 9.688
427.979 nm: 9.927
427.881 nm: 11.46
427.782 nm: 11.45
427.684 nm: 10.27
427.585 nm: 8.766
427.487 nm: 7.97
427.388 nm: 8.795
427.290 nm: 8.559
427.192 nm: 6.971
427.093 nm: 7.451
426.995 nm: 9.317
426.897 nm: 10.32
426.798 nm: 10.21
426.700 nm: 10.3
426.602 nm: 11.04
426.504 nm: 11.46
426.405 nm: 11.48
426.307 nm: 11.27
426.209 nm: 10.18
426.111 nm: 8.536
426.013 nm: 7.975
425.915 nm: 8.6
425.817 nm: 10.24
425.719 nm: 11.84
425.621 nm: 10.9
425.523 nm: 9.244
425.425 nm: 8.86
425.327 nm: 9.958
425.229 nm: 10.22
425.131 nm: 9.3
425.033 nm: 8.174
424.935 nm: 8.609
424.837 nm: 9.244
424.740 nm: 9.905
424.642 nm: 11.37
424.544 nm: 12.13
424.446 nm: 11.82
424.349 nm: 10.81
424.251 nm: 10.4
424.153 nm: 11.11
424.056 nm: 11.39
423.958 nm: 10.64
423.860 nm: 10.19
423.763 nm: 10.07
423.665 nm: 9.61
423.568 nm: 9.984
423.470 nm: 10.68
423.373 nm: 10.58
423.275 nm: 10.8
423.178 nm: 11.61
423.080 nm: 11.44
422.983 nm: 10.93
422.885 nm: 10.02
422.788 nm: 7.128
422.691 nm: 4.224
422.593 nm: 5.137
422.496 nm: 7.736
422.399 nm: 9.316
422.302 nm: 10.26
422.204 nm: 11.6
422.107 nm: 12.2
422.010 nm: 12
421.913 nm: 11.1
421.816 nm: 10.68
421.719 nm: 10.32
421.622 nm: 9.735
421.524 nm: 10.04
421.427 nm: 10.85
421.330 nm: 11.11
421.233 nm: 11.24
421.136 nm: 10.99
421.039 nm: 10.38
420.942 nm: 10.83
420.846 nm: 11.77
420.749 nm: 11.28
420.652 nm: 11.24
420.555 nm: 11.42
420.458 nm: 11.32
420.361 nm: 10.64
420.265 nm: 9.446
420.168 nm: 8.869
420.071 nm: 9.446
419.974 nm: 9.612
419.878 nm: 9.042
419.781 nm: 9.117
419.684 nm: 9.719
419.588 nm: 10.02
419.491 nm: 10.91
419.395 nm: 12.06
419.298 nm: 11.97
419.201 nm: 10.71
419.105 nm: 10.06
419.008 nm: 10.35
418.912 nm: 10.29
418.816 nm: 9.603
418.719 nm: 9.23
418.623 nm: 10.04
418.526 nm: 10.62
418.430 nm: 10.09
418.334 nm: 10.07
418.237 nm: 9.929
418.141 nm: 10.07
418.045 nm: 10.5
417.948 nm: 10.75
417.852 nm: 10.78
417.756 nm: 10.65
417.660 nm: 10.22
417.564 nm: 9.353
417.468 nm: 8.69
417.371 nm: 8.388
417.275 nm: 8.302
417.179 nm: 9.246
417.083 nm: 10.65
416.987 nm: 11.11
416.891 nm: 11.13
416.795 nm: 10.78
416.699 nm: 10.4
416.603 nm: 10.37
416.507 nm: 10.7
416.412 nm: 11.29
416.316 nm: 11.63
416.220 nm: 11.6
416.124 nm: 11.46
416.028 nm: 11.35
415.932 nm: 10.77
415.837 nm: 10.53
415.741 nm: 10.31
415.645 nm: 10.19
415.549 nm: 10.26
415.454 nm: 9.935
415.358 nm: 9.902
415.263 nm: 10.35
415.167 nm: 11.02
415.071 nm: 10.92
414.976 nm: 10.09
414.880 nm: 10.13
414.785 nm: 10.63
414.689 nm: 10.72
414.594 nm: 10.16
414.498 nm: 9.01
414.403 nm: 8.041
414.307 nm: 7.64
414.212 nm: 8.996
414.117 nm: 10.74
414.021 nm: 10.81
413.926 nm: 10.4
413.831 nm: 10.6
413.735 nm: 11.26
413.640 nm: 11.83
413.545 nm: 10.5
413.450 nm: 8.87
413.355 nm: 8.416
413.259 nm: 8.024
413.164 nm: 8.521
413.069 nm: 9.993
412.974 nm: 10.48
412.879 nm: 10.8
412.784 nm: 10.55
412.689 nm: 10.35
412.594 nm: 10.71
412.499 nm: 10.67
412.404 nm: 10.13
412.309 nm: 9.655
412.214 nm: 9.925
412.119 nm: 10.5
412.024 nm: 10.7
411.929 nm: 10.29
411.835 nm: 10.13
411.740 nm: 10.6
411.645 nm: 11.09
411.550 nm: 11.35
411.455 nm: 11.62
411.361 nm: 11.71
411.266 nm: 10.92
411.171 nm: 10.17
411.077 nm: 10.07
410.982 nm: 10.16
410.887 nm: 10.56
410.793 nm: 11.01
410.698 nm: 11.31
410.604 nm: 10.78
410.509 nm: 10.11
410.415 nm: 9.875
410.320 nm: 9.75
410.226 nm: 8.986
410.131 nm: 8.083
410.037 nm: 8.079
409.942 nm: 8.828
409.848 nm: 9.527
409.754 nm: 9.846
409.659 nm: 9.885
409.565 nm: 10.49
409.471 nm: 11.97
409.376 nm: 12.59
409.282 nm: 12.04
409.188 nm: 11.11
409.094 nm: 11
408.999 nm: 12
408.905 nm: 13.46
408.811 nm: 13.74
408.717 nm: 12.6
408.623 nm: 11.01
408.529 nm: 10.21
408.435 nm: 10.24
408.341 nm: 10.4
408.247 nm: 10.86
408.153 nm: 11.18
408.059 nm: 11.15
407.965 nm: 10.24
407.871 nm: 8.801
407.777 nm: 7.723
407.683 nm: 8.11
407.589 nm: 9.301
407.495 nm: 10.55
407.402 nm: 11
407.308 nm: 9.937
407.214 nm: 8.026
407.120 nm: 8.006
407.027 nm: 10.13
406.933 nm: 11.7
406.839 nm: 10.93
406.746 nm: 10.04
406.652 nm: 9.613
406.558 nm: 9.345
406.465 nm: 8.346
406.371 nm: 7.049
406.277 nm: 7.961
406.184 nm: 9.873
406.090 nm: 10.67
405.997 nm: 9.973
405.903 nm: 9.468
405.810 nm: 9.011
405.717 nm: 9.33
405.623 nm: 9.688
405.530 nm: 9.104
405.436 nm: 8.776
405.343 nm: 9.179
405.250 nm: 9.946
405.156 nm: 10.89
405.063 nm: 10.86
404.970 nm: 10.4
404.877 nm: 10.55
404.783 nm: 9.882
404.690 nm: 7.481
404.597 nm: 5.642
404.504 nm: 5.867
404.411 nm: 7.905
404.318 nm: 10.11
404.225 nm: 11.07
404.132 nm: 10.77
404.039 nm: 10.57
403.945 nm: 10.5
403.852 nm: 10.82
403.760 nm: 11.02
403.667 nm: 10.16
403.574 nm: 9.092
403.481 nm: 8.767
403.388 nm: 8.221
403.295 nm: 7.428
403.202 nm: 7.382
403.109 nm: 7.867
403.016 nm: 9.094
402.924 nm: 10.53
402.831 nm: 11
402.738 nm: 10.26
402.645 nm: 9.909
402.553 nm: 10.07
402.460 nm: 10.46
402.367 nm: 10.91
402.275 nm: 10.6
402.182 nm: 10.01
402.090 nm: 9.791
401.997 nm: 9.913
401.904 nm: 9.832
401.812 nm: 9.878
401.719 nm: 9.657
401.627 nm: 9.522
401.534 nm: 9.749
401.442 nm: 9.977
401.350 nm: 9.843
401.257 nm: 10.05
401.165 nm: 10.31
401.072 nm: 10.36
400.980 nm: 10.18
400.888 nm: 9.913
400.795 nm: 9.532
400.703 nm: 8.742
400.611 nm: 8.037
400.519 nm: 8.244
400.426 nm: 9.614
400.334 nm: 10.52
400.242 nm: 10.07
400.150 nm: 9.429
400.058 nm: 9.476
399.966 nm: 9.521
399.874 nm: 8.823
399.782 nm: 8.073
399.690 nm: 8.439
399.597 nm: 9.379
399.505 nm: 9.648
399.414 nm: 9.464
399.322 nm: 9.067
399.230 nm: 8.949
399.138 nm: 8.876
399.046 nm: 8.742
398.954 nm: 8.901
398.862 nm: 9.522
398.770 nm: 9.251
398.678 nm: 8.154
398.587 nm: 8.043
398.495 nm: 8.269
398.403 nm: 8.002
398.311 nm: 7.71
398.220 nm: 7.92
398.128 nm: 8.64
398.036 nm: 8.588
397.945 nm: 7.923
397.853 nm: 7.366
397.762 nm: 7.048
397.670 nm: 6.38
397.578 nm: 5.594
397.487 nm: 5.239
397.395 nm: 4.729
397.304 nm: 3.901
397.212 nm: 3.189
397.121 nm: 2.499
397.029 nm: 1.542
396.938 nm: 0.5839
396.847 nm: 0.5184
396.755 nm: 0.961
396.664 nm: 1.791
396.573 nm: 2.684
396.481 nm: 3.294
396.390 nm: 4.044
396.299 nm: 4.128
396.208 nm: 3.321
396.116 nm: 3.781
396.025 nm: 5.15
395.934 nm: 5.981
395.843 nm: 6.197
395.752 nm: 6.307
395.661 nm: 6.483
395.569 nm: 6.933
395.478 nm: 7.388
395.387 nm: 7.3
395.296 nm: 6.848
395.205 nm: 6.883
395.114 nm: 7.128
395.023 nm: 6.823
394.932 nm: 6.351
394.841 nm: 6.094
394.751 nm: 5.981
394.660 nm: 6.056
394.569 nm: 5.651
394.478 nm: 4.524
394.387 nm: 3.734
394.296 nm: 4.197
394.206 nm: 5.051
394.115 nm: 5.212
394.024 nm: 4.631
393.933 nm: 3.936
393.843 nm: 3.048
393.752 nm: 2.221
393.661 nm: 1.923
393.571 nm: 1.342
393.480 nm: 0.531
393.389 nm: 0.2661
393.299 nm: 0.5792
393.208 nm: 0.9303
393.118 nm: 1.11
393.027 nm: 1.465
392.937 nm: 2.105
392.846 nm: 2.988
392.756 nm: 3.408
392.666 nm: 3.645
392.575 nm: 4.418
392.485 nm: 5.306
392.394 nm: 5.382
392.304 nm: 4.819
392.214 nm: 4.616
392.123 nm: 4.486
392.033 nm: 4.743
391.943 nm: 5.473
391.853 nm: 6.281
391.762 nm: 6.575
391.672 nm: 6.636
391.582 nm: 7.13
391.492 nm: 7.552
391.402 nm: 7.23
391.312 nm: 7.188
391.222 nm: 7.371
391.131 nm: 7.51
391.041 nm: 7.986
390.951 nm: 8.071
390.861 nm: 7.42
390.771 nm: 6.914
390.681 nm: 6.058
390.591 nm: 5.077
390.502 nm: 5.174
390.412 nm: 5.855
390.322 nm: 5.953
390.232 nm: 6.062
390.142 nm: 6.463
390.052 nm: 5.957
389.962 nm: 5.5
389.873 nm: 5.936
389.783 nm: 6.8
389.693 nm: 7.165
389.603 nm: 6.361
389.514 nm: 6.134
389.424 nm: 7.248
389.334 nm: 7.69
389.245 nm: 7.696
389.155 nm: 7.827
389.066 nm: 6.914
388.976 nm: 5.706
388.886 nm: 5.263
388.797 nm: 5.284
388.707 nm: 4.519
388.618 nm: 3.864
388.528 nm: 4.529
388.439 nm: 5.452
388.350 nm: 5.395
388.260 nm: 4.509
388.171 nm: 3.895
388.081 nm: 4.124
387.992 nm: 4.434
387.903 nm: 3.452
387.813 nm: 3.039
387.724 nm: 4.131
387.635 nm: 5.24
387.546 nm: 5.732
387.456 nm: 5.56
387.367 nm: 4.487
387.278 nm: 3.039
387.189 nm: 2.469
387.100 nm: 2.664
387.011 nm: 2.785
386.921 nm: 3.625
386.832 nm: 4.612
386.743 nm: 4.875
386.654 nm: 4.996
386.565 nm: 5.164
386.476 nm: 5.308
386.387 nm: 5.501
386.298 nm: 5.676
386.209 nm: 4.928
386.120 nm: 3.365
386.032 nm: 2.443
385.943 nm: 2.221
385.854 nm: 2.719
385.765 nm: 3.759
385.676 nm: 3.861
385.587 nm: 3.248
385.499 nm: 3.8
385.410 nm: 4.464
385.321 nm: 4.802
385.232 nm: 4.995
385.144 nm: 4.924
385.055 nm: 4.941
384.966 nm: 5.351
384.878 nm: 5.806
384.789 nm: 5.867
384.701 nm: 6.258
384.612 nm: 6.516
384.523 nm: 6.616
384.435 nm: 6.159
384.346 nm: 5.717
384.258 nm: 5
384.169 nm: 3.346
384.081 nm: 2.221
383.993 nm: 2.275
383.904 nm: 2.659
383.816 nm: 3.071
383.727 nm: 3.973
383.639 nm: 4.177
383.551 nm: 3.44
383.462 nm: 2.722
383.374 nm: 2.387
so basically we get 2.1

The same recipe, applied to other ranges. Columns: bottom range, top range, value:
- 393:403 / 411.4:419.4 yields 1.62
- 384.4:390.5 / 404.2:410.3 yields 2.17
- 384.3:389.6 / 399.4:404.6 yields 2.12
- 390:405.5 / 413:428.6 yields 1.60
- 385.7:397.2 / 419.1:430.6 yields 2.41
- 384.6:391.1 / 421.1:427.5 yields 2.31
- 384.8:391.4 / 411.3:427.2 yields 2.28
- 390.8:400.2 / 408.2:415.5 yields 1.98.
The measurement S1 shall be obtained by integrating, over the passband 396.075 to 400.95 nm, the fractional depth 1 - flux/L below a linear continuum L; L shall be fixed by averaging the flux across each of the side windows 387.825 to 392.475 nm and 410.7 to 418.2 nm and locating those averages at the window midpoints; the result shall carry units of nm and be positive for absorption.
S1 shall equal 0.396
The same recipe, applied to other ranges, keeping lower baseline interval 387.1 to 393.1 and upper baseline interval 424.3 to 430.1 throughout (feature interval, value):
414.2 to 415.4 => -0.24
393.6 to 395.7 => 0.21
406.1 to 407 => -0.27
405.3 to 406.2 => -0.28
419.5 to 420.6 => -0.14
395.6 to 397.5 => 0.78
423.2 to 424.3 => -0.15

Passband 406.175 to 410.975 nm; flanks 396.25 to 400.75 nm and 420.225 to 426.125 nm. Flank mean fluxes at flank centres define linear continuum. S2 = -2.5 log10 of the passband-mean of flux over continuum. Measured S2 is -0.226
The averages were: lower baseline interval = 6.94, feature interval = 10.2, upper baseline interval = 10.2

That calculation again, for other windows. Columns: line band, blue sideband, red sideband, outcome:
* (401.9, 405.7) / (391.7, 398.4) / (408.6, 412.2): -0.19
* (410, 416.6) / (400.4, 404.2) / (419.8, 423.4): -0.03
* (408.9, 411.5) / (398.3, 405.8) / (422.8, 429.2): -0.10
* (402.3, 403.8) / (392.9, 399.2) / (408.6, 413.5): -0.25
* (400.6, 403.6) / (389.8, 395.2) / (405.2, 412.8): -0.20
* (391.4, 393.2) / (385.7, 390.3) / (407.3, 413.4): 0.27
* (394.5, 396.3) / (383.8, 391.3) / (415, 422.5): 0.07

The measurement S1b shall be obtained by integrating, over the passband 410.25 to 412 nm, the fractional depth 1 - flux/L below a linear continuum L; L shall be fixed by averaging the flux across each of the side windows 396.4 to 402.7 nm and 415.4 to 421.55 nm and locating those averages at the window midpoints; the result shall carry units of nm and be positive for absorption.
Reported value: -0.215 nm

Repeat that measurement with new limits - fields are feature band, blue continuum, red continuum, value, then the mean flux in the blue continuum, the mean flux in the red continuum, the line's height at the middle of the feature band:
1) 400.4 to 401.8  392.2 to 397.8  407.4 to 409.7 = -0.47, 4.13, 10.9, 7.16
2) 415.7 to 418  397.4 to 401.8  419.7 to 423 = -0.16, 8.8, 10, 9.76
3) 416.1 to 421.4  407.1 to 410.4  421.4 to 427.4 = -0.16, 10.3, 9.95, 10.1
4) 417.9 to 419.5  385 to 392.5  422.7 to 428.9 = -0.23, 5.29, 10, 9.1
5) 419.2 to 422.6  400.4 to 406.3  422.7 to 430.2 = -0.27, 9.57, 9.72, 9.68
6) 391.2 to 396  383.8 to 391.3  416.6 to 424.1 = 0.97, 5.11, 10.2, 6.05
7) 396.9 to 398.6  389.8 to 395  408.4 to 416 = 0.13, 4.89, 10.4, 6.38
